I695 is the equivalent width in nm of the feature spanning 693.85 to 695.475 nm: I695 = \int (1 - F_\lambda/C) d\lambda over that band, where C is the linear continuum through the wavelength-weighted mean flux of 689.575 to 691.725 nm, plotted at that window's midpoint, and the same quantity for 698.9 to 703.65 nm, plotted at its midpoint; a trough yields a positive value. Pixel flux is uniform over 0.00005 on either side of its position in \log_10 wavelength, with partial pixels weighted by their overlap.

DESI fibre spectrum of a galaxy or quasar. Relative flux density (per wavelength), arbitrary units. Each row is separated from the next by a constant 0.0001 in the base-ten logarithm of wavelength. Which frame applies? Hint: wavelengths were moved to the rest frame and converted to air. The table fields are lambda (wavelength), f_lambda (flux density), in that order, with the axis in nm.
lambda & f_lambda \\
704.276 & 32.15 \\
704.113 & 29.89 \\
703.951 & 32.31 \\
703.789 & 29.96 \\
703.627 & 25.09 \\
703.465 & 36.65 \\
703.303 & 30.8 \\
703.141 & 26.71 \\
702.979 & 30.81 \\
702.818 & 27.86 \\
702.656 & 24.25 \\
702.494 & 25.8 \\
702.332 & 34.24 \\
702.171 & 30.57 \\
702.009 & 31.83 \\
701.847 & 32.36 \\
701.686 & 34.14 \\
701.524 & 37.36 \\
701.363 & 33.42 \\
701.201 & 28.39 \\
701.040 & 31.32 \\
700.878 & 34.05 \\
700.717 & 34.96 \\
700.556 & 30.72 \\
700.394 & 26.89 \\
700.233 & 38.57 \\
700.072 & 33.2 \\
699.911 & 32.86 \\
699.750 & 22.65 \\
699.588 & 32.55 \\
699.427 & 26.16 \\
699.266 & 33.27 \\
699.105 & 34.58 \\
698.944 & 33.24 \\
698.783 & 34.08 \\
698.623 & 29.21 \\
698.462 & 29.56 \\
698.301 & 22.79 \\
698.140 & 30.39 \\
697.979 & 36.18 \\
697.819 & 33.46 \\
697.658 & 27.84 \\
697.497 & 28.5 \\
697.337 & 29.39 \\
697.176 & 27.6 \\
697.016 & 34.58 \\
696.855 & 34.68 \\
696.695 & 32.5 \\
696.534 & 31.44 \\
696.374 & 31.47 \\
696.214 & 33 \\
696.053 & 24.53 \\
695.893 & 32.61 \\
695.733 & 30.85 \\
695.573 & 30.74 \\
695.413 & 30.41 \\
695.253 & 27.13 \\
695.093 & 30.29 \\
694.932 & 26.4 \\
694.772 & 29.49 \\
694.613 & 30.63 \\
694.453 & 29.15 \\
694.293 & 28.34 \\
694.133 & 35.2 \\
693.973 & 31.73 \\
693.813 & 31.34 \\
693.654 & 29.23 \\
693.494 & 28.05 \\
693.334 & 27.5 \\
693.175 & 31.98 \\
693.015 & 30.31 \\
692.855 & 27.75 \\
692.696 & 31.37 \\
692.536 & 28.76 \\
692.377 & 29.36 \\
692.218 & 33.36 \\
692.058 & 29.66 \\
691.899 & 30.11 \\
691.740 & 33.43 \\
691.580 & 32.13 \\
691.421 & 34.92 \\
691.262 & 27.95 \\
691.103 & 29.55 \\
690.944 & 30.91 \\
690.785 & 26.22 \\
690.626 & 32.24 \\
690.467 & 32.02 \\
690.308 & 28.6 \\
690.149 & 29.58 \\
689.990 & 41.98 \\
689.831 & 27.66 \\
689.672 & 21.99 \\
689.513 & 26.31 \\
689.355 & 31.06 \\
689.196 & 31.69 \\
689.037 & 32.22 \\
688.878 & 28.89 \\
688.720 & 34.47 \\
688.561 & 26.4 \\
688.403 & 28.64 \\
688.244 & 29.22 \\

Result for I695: 0.05 nm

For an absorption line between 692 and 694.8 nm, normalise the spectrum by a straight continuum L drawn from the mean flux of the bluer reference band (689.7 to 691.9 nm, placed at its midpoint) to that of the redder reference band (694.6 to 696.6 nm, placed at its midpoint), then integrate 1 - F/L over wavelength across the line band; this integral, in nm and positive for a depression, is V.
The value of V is 0.02 nm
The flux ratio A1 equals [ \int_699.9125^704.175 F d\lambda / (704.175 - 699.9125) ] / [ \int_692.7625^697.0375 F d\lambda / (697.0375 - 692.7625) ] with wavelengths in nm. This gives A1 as 1.0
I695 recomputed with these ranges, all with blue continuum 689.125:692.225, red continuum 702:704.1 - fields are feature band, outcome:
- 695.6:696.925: -0.05 nm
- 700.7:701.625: -0.10 nm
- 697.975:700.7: -0.09 nm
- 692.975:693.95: 0.02 nm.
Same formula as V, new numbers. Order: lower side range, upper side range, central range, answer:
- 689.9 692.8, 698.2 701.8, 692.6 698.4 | 0.21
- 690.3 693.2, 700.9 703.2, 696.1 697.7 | -0.02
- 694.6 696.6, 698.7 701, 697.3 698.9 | 0.05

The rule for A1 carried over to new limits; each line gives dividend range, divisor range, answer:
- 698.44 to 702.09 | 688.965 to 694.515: 1.05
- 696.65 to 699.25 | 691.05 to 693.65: 1.03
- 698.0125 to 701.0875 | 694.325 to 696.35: 1.05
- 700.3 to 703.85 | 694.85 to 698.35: 1.02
